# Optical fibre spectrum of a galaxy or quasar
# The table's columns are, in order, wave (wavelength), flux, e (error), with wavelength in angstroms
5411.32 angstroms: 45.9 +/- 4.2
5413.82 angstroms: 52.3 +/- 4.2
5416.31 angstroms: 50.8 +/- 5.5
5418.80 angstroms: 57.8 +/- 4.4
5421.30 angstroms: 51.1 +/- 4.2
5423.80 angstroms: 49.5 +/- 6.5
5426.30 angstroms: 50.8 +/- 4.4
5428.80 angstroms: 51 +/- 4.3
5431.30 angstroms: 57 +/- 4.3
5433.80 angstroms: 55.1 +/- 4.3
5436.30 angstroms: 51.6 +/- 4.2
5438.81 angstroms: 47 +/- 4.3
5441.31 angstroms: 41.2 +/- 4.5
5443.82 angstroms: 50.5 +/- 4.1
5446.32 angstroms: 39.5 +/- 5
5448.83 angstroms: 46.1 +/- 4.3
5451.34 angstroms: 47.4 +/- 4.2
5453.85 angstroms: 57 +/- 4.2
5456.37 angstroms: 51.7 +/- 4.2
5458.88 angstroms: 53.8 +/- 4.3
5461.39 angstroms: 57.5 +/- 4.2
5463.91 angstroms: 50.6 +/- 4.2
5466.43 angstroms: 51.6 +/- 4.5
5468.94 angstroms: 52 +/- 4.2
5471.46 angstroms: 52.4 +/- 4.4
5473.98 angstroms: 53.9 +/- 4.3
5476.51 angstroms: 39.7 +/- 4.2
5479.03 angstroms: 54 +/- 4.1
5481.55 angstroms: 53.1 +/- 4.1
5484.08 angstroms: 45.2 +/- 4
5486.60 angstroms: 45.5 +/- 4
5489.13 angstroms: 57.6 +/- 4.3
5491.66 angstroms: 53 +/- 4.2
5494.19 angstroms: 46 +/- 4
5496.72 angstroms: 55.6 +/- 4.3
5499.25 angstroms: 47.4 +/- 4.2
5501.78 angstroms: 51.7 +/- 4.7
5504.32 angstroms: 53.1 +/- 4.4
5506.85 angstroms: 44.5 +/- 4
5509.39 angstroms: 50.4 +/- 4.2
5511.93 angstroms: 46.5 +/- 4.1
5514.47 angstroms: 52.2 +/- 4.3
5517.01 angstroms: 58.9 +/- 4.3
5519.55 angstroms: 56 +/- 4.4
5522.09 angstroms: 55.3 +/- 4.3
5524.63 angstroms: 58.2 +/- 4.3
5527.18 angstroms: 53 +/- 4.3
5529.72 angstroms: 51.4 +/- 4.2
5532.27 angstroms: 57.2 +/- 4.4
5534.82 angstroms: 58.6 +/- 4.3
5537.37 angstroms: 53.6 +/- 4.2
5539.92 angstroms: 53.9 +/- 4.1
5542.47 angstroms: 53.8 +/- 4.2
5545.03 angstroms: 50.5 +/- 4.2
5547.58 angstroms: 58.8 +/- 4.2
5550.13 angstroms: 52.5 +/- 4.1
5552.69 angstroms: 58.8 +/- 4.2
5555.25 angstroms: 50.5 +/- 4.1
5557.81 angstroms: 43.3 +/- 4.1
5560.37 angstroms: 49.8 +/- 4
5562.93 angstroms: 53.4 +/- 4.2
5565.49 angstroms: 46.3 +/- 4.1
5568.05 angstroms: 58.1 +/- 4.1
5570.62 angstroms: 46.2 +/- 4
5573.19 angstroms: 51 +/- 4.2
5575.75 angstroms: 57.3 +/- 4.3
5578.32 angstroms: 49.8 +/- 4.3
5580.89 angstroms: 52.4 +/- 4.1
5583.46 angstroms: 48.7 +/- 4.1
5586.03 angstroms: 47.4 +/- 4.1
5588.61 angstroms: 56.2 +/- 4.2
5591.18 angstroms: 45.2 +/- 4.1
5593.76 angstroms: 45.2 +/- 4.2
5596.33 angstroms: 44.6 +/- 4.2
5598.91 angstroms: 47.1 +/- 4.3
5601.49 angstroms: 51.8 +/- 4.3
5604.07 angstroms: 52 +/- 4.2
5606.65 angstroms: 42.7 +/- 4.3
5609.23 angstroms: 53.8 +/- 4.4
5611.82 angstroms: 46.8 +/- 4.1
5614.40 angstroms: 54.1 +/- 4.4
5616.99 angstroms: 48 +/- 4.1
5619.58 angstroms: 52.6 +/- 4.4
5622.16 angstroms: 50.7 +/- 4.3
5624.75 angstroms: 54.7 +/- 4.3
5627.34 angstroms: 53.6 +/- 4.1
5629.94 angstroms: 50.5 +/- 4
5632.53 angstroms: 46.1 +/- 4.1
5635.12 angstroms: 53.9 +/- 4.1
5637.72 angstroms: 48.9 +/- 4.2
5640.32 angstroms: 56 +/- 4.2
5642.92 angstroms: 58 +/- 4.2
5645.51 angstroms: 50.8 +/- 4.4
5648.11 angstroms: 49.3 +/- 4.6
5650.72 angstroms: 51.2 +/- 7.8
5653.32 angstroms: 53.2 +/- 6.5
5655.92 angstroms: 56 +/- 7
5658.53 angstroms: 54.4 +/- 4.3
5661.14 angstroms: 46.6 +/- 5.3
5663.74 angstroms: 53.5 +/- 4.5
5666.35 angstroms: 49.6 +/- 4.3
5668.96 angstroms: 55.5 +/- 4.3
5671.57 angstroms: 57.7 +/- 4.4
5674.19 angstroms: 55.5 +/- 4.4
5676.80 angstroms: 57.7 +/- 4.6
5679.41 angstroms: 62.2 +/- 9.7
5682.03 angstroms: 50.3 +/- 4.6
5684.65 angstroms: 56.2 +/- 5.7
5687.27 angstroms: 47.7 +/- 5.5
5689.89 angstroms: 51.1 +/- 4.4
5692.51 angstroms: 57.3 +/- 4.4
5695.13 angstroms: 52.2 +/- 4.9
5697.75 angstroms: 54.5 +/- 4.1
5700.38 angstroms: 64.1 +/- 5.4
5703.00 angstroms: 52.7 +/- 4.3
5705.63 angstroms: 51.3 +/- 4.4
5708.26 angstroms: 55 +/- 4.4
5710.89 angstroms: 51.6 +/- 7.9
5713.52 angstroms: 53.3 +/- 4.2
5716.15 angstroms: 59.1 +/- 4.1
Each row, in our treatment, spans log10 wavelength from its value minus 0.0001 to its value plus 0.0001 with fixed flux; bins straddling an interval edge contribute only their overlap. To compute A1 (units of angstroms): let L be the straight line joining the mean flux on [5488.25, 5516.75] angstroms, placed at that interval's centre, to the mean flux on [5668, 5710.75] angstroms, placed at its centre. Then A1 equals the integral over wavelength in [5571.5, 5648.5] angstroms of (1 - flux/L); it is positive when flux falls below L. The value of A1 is 3.8 angstroms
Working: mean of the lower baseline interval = 50.9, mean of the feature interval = 50.6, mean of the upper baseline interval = 55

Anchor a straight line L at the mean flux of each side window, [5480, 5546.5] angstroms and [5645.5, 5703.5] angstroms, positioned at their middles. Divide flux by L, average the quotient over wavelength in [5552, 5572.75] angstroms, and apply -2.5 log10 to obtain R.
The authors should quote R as 0.049 mag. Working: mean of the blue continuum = 52.4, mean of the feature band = 50.6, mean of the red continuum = 54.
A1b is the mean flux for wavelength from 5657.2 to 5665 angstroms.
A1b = 51.5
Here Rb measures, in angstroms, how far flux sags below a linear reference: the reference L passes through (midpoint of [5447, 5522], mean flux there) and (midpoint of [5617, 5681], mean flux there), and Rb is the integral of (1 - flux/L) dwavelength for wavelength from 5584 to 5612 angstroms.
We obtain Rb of 2.1 angstroms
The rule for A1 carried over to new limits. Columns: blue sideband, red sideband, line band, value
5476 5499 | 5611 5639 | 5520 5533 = -1.2 angstroms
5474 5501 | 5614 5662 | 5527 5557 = -2.1 angstroms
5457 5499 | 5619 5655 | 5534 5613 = 1.3 angstroms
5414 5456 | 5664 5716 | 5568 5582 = 0.2 angstroms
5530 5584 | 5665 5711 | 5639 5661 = 0.3 angstroms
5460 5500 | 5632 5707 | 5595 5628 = 1.7 angstroms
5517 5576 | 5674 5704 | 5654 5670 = 0.7 angstroms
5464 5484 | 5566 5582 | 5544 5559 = -0.2 angstroms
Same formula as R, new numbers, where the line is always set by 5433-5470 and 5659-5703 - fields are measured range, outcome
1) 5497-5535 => -0.032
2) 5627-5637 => 0.060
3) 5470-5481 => 0.007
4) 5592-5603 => 0.123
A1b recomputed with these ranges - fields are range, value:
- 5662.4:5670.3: 52.9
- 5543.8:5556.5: 54.3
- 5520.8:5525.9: 56.8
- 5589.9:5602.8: 46.8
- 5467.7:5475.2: 52.8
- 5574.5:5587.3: 51.1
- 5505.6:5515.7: 48.4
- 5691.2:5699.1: 54.7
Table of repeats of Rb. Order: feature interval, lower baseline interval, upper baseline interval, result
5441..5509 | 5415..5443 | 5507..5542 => 3.0 angstroms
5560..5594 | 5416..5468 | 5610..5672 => 0.7 angstroms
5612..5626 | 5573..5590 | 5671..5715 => 0.3 angstroms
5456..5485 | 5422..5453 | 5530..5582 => -0.7 angstroms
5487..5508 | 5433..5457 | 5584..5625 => -0.9 angstroms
